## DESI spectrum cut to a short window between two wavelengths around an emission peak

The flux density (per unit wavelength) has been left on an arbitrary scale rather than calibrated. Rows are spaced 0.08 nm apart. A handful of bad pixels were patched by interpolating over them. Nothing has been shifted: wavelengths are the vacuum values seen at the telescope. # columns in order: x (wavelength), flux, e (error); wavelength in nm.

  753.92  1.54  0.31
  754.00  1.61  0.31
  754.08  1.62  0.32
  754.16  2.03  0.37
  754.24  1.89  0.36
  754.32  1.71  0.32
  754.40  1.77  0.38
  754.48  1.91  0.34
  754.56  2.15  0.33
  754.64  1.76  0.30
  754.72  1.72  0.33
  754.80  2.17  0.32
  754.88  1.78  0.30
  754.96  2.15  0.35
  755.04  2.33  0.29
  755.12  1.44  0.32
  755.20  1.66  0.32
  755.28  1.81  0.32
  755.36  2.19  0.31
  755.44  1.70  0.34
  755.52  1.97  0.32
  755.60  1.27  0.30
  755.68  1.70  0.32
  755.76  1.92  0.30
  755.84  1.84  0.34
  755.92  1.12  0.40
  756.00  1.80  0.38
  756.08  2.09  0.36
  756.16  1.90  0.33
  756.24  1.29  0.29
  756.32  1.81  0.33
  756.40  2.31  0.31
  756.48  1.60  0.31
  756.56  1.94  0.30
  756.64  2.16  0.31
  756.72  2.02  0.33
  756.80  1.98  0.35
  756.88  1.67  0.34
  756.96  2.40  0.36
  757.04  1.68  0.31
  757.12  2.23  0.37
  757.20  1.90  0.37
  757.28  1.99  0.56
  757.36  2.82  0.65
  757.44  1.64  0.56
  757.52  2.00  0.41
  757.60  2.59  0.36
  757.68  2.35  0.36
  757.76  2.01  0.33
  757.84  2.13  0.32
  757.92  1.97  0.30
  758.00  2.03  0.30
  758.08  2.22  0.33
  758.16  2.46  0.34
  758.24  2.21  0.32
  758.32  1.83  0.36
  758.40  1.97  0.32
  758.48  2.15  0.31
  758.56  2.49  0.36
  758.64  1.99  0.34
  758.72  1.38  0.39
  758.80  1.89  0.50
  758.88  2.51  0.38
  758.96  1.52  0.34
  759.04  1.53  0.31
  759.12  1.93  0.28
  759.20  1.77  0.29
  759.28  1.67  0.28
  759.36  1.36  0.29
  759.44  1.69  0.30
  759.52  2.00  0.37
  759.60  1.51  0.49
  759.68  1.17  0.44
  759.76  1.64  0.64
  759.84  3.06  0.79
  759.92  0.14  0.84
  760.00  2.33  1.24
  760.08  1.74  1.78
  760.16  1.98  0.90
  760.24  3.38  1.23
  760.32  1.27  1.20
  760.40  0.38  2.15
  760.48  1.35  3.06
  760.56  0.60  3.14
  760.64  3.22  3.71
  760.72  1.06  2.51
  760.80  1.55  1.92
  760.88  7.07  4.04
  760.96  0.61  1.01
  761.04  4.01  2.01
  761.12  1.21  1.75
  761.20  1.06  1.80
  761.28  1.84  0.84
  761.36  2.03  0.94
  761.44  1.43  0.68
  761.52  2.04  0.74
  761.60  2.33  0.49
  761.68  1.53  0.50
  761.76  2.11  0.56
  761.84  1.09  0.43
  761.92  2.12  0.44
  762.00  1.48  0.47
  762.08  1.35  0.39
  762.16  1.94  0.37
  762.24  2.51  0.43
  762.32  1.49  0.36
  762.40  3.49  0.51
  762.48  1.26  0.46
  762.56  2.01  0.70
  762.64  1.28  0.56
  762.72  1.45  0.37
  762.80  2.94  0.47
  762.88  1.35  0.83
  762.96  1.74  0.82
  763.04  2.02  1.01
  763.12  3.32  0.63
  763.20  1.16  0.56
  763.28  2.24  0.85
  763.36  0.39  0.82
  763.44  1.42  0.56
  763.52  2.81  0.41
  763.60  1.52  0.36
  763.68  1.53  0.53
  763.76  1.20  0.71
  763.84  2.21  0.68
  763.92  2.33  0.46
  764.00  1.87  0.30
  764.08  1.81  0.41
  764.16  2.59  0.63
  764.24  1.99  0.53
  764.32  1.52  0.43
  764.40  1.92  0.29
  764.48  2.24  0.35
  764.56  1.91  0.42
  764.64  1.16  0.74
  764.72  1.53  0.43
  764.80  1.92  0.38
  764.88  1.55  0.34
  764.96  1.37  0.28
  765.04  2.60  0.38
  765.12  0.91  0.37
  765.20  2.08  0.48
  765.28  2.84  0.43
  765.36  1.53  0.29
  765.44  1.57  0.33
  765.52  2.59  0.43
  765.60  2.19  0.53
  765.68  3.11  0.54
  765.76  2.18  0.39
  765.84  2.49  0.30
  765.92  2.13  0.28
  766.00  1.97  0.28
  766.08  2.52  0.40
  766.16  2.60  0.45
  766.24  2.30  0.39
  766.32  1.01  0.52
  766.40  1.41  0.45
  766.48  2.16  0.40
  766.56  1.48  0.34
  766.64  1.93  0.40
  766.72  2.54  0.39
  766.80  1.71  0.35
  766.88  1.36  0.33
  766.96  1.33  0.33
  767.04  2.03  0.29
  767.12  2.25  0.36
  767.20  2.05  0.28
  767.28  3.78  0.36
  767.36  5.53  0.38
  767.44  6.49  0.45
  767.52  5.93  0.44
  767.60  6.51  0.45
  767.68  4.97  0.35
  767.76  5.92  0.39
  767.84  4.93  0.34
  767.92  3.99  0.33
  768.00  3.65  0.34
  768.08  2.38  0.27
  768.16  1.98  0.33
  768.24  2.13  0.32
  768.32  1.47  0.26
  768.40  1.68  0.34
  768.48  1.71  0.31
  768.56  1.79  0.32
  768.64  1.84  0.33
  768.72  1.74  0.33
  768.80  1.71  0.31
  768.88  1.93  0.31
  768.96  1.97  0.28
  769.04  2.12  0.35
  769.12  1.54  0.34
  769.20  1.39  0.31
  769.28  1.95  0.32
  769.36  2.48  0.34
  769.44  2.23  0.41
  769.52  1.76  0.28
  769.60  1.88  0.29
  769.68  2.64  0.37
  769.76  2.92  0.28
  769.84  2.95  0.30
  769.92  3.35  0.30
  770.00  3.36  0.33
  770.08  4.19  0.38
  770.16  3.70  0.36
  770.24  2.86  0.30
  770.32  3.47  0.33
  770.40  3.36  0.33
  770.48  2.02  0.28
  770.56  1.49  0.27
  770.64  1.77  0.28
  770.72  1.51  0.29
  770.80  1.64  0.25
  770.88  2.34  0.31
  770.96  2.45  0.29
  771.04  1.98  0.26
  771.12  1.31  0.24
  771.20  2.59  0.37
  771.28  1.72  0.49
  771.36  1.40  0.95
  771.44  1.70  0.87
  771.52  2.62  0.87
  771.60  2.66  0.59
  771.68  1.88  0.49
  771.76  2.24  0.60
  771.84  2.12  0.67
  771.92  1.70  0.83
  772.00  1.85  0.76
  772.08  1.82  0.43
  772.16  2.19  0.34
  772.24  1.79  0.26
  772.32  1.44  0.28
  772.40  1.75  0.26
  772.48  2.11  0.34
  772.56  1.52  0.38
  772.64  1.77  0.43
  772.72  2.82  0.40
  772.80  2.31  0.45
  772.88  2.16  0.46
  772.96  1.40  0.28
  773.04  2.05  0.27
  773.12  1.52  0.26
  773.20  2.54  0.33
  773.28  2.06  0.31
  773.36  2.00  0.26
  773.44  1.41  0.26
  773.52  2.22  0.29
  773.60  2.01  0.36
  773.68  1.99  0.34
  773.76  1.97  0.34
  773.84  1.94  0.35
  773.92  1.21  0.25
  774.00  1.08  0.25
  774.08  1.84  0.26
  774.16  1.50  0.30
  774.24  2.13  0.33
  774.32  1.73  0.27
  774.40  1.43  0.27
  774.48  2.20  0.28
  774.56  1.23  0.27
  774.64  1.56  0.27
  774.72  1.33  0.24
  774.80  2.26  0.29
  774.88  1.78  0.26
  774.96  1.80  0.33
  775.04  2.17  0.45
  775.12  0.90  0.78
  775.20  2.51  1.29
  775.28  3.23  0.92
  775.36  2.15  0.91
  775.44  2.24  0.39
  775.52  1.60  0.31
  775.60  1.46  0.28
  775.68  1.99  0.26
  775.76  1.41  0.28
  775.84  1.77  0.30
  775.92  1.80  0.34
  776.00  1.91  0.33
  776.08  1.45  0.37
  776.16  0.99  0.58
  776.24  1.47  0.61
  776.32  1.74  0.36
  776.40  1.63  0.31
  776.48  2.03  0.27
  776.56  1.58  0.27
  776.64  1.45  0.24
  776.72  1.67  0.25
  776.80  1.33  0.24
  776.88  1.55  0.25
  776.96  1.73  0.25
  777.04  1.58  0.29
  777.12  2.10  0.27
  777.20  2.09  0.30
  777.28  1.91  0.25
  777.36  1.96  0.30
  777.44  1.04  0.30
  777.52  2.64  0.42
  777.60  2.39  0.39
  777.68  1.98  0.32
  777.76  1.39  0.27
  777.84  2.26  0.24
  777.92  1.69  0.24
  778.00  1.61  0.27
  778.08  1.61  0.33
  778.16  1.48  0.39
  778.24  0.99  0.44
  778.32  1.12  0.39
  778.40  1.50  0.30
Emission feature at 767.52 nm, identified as H-alpha 6563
